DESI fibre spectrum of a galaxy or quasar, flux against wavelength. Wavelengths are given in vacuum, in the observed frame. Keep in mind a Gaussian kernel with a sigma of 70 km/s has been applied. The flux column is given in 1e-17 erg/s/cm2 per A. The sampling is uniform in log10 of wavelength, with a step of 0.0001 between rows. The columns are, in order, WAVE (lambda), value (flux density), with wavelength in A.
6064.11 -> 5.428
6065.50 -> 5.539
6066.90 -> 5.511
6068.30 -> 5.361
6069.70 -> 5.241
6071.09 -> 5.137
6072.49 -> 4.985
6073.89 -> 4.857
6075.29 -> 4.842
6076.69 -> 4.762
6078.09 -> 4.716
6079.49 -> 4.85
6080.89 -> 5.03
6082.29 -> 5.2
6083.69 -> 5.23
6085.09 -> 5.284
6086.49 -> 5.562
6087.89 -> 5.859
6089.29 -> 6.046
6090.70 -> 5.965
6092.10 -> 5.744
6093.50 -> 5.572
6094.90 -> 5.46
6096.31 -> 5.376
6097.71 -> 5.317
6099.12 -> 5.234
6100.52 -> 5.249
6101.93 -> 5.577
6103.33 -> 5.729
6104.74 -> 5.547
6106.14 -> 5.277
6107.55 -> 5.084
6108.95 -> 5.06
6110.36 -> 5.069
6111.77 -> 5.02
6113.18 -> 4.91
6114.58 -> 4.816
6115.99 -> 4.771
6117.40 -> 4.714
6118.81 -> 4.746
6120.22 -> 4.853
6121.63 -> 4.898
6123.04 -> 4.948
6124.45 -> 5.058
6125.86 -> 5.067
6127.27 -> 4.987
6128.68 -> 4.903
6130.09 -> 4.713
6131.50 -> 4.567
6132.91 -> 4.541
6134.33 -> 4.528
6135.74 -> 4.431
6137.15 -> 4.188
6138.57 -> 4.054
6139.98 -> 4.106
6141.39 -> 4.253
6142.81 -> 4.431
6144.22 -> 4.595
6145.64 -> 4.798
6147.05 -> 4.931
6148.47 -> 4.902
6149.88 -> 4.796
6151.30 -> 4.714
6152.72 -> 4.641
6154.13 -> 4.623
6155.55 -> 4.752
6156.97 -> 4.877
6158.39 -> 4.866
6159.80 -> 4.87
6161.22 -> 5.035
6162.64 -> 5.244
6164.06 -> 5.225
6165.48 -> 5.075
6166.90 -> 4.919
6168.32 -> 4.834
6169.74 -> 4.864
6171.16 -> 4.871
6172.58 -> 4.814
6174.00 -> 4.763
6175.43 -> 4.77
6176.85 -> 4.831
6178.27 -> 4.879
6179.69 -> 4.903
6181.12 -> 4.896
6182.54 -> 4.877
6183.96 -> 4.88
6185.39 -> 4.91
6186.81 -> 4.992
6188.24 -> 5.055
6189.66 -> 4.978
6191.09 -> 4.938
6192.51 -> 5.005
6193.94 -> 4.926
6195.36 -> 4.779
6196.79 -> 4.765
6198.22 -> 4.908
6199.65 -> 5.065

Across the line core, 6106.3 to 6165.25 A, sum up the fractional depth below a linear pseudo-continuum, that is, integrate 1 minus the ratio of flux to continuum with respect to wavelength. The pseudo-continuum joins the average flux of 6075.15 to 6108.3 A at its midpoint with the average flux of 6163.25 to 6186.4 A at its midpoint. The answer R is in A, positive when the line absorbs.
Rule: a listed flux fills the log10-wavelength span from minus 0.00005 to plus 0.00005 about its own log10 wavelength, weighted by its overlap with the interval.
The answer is 3.9 A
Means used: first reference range 5.36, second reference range 4.9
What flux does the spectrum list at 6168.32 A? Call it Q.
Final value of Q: 4.834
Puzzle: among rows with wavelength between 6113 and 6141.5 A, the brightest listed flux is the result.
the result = 5.067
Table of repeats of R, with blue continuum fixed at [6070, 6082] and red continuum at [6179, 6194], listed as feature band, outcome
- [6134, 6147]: 1.4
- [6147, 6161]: 0.4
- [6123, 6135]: 0.3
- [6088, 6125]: -2.4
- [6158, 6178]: 0.0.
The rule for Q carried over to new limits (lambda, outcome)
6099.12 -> 5.234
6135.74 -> 4.431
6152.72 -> 4.641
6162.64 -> 5.244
